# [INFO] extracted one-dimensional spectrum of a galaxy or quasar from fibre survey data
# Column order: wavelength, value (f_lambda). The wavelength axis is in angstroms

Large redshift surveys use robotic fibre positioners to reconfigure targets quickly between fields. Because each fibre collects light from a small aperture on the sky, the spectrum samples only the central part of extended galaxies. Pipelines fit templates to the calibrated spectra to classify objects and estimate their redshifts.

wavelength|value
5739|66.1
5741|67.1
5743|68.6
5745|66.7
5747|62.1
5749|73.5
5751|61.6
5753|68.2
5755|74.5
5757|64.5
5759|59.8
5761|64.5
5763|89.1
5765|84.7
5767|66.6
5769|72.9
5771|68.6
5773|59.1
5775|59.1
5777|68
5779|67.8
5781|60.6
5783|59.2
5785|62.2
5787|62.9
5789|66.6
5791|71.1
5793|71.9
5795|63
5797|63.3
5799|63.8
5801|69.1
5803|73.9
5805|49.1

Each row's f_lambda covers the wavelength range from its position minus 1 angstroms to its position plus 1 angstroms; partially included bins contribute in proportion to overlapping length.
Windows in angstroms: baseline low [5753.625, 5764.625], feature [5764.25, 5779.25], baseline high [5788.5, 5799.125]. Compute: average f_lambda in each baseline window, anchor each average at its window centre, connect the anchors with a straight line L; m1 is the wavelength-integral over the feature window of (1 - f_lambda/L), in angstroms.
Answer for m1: 0.3 angstroms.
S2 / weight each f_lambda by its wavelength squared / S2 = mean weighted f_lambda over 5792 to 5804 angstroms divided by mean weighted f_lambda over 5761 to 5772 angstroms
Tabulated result 0.91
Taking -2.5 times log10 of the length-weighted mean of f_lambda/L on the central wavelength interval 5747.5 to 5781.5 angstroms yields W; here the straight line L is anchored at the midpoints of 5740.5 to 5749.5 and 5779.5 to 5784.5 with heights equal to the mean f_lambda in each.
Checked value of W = -0.074 mag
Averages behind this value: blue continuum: 67.3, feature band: 68.4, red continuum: 60.9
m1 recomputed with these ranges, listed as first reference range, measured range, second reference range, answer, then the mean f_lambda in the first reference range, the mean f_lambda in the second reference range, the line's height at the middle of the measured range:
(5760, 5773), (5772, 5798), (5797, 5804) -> 2.28 angstroms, 73.2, 68.1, 70.5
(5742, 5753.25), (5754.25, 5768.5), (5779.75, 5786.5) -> -1.65 angstroms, 66.7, 61.1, 64.5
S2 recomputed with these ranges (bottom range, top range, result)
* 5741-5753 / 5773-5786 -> 0.95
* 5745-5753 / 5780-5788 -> 0.94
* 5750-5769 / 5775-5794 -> 0.93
